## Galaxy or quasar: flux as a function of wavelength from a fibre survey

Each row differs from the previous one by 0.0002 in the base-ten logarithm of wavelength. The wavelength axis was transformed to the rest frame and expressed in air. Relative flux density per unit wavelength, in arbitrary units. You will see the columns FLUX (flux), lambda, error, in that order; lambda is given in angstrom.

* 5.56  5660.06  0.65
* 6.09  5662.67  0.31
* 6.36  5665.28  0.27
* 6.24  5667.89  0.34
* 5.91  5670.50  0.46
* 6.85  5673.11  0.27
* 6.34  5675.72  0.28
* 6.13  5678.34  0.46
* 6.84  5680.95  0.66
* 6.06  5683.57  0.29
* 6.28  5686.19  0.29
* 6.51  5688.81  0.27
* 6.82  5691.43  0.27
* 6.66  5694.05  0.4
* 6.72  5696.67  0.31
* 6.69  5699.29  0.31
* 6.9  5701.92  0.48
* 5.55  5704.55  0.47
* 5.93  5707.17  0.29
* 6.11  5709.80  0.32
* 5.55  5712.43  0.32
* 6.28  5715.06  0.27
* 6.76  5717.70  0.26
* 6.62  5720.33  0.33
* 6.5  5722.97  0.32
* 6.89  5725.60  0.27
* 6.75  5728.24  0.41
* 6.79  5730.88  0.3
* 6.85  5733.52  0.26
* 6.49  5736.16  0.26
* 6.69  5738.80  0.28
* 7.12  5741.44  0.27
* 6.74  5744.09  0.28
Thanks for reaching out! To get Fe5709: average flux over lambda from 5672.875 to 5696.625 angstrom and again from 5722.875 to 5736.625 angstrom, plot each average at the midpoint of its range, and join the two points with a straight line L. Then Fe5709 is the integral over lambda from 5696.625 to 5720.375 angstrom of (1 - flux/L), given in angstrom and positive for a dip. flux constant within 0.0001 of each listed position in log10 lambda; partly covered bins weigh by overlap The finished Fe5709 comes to 1.3 angstrom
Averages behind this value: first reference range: 6.5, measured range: 6.27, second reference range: 6.75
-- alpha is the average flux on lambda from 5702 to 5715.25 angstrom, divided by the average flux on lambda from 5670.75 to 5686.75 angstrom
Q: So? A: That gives 0.93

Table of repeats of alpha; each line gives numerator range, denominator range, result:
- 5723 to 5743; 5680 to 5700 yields 1.03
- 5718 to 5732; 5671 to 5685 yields 1.05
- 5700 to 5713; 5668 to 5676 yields 0.95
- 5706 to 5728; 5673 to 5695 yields 0.98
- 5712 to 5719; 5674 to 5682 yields 0.97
